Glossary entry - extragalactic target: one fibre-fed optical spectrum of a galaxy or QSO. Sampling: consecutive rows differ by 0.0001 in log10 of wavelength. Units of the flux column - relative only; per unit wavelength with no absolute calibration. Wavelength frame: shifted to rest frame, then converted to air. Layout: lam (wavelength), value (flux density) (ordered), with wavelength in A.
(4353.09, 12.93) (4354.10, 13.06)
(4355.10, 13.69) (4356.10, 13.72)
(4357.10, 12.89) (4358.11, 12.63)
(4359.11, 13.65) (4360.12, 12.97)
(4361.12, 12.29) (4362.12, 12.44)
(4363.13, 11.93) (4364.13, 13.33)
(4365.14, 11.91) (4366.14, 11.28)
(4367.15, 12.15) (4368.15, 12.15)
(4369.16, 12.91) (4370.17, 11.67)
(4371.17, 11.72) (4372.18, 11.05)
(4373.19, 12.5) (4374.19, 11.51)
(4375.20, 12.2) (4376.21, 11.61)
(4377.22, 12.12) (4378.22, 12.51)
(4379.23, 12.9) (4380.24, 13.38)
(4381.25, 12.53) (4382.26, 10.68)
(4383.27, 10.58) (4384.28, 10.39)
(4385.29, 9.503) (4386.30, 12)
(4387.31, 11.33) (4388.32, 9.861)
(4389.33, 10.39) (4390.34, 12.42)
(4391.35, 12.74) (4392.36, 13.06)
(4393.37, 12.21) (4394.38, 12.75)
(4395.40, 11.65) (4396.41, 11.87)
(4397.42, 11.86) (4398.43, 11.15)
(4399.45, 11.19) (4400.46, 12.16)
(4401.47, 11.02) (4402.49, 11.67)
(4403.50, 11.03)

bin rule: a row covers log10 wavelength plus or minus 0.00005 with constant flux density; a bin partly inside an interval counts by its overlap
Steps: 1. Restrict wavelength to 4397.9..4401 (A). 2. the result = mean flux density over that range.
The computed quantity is 11.5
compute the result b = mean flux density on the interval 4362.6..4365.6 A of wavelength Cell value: 12.4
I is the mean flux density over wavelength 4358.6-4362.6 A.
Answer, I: 12.9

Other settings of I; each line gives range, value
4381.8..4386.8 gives 10.6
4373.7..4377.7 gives 11.8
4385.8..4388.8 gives 11.1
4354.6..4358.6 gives 13.2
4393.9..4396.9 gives 12.1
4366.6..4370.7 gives 12.2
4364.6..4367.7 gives 11.8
